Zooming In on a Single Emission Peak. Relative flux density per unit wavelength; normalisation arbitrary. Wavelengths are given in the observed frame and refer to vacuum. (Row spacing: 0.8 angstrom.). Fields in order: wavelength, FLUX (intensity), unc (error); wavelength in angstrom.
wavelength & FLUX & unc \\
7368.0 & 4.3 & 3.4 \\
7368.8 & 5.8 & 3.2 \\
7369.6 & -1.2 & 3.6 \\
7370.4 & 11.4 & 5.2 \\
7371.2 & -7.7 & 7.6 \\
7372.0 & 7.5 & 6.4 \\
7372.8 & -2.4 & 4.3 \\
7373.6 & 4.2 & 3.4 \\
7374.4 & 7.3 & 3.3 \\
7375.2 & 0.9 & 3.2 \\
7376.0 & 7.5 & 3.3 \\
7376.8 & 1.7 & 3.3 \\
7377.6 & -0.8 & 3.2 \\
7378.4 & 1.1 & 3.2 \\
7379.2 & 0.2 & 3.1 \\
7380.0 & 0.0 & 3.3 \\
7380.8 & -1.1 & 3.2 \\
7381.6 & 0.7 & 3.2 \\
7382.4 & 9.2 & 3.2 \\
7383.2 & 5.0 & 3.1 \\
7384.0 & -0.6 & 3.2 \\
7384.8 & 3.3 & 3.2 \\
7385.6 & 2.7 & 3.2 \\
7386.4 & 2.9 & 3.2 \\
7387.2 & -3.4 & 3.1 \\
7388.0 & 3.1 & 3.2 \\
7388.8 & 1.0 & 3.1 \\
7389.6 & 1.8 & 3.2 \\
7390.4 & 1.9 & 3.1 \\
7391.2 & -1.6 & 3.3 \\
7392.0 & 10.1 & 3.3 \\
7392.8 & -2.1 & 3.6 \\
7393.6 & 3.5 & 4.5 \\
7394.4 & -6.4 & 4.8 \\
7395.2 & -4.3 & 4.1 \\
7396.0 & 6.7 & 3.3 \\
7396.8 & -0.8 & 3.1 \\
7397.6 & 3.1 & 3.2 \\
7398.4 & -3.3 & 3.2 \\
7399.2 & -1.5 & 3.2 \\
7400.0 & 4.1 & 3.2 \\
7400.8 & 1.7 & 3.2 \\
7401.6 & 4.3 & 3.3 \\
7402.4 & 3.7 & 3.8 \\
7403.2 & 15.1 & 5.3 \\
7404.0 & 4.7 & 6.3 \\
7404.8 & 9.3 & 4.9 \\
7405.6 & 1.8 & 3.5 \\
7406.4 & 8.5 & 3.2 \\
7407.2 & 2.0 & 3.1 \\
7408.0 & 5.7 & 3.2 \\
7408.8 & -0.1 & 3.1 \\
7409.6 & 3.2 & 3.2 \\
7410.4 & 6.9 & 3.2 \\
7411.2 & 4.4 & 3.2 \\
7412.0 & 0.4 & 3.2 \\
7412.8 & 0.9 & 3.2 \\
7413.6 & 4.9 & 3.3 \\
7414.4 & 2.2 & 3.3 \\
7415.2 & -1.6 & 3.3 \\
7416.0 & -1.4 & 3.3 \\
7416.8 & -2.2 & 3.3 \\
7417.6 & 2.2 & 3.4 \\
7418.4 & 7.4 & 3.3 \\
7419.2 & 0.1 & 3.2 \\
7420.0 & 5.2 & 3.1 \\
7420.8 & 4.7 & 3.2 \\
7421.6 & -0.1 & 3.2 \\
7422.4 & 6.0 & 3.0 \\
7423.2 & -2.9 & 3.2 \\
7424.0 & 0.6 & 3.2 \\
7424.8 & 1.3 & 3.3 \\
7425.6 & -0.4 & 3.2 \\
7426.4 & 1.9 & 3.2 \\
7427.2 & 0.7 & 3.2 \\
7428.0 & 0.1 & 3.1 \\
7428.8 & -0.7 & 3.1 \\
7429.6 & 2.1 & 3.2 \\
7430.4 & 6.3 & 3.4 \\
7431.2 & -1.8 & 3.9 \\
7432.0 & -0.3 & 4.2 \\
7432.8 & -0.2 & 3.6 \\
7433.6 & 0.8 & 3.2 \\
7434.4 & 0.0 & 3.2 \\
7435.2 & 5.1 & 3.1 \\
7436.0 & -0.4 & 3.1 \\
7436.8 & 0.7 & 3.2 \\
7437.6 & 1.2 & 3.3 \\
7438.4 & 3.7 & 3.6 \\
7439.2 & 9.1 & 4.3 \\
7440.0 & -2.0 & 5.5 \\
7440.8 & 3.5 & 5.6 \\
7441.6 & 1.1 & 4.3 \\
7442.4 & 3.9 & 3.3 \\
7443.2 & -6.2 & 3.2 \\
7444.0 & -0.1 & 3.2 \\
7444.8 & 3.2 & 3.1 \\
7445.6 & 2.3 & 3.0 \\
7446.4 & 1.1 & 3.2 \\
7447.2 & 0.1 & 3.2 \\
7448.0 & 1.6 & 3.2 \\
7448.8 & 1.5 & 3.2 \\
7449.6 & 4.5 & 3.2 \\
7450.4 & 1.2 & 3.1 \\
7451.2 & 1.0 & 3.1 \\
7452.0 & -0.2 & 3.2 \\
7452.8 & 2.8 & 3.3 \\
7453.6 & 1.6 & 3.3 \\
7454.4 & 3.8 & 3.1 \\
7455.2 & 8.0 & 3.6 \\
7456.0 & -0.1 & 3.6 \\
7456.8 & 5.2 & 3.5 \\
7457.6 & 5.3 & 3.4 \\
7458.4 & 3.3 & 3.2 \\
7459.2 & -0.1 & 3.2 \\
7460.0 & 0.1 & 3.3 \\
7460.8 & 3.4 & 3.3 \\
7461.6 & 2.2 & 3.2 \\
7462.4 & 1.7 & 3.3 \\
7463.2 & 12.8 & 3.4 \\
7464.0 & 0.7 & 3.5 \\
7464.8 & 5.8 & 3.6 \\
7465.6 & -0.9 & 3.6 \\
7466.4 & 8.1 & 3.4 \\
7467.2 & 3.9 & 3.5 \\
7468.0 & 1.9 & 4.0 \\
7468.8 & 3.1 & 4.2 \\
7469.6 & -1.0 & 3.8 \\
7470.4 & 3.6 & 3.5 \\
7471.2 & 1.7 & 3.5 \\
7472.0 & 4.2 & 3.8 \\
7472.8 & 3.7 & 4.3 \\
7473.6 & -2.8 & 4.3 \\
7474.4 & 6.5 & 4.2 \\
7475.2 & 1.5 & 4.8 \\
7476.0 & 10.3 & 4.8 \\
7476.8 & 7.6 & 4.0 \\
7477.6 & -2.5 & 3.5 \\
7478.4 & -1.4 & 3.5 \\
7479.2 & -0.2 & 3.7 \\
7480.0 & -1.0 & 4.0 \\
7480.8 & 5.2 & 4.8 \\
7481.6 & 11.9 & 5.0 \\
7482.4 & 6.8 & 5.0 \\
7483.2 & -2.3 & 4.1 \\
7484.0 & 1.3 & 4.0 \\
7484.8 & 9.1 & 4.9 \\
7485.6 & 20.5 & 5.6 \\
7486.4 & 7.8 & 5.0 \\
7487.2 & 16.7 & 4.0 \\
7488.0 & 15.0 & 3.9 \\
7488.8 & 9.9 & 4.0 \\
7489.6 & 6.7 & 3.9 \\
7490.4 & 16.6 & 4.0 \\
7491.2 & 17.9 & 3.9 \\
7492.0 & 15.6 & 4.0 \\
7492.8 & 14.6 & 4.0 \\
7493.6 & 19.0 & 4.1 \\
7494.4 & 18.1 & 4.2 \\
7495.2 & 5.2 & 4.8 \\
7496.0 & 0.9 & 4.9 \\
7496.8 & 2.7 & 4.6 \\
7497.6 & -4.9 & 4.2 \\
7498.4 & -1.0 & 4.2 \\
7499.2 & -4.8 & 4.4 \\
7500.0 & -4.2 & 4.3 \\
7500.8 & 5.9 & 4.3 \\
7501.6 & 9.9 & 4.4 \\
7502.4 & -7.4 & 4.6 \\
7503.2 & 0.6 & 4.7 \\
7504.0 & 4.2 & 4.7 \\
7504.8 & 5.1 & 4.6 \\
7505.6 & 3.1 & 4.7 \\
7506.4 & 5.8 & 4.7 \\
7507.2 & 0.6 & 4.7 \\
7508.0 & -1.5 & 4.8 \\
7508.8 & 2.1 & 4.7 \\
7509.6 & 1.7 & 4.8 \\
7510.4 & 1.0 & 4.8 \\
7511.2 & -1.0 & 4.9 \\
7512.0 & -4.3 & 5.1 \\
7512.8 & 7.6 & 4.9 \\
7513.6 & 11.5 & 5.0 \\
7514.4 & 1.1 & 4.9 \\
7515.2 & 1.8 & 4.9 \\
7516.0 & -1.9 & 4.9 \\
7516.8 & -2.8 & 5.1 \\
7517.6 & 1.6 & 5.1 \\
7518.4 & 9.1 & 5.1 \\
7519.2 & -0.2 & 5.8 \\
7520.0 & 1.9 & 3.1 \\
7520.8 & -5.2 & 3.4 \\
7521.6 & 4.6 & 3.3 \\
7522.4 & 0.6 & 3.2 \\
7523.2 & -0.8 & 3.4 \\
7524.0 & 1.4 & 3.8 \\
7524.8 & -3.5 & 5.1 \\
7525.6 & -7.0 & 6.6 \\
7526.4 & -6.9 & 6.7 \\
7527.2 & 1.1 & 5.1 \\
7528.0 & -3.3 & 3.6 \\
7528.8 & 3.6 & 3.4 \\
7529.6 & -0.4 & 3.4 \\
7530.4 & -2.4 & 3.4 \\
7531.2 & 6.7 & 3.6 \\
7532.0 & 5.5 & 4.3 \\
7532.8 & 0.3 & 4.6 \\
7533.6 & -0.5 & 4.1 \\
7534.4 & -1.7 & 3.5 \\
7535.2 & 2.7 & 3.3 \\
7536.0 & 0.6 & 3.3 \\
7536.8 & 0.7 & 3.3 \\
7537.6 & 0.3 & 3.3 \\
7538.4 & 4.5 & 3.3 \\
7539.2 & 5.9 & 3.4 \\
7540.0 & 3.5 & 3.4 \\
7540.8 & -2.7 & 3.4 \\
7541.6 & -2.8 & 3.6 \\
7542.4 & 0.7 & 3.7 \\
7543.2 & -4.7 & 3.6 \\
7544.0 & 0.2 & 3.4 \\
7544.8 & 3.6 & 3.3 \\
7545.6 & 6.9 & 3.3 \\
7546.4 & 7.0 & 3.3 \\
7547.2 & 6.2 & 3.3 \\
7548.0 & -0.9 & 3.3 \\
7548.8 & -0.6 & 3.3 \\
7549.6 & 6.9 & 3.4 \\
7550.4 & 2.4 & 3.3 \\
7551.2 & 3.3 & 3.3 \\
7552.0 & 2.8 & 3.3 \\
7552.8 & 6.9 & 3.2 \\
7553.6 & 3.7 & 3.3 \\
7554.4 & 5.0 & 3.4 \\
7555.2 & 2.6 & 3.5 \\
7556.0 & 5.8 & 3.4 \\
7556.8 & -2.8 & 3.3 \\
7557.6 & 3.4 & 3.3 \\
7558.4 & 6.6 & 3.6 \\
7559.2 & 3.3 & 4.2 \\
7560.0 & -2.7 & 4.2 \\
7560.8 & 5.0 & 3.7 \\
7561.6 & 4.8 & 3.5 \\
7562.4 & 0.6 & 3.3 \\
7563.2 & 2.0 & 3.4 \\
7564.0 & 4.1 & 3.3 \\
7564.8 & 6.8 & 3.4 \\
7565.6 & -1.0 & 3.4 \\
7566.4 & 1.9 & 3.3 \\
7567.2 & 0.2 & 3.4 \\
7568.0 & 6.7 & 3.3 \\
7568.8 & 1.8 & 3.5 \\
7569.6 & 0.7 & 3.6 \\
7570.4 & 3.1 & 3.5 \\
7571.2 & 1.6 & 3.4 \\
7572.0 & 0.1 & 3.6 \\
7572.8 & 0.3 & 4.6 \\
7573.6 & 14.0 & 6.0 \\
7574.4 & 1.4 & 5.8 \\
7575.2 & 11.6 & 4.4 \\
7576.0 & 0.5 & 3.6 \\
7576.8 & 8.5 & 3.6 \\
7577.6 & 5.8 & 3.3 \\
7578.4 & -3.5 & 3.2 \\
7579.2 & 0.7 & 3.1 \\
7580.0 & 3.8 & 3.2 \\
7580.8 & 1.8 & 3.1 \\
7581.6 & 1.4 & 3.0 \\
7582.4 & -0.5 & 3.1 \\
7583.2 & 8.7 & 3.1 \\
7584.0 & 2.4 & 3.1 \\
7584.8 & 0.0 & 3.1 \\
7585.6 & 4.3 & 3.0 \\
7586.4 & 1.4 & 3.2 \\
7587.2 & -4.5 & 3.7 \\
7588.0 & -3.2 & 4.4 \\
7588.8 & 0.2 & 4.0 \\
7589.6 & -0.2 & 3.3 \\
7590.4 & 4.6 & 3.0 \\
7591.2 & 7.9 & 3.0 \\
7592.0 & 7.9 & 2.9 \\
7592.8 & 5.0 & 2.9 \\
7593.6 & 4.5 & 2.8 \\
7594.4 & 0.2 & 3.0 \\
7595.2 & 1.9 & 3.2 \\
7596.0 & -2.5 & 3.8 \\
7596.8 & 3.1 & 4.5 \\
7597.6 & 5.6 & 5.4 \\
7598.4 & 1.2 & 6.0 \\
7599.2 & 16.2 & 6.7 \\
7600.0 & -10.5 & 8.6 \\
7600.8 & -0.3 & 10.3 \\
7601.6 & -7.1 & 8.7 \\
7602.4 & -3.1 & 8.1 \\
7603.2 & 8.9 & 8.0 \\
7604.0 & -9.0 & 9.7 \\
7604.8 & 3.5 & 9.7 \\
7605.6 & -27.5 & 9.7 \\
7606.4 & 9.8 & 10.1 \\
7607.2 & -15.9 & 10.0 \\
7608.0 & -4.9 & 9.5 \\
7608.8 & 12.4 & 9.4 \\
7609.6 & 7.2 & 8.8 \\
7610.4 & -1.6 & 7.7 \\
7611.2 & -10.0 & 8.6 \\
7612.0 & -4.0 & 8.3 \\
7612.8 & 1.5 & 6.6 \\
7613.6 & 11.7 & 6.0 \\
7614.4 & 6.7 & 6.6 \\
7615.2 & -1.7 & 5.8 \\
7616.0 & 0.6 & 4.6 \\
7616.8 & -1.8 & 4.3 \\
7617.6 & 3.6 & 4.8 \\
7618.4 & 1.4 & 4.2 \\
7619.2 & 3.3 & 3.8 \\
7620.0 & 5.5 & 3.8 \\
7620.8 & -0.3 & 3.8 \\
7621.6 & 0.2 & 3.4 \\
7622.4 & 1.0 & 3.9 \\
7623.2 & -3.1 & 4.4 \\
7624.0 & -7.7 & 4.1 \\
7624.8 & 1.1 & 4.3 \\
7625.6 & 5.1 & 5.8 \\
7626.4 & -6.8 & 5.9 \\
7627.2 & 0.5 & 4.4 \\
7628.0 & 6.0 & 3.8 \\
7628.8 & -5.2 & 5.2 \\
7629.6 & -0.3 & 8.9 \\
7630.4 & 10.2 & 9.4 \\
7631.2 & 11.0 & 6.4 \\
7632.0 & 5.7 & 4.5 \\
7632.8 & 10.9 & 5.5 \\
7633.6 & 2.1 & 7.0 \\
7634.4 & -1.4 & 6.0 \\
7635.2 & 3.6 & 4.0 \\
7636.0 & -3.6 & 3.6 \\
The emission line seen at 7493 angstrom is [O II] 3727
